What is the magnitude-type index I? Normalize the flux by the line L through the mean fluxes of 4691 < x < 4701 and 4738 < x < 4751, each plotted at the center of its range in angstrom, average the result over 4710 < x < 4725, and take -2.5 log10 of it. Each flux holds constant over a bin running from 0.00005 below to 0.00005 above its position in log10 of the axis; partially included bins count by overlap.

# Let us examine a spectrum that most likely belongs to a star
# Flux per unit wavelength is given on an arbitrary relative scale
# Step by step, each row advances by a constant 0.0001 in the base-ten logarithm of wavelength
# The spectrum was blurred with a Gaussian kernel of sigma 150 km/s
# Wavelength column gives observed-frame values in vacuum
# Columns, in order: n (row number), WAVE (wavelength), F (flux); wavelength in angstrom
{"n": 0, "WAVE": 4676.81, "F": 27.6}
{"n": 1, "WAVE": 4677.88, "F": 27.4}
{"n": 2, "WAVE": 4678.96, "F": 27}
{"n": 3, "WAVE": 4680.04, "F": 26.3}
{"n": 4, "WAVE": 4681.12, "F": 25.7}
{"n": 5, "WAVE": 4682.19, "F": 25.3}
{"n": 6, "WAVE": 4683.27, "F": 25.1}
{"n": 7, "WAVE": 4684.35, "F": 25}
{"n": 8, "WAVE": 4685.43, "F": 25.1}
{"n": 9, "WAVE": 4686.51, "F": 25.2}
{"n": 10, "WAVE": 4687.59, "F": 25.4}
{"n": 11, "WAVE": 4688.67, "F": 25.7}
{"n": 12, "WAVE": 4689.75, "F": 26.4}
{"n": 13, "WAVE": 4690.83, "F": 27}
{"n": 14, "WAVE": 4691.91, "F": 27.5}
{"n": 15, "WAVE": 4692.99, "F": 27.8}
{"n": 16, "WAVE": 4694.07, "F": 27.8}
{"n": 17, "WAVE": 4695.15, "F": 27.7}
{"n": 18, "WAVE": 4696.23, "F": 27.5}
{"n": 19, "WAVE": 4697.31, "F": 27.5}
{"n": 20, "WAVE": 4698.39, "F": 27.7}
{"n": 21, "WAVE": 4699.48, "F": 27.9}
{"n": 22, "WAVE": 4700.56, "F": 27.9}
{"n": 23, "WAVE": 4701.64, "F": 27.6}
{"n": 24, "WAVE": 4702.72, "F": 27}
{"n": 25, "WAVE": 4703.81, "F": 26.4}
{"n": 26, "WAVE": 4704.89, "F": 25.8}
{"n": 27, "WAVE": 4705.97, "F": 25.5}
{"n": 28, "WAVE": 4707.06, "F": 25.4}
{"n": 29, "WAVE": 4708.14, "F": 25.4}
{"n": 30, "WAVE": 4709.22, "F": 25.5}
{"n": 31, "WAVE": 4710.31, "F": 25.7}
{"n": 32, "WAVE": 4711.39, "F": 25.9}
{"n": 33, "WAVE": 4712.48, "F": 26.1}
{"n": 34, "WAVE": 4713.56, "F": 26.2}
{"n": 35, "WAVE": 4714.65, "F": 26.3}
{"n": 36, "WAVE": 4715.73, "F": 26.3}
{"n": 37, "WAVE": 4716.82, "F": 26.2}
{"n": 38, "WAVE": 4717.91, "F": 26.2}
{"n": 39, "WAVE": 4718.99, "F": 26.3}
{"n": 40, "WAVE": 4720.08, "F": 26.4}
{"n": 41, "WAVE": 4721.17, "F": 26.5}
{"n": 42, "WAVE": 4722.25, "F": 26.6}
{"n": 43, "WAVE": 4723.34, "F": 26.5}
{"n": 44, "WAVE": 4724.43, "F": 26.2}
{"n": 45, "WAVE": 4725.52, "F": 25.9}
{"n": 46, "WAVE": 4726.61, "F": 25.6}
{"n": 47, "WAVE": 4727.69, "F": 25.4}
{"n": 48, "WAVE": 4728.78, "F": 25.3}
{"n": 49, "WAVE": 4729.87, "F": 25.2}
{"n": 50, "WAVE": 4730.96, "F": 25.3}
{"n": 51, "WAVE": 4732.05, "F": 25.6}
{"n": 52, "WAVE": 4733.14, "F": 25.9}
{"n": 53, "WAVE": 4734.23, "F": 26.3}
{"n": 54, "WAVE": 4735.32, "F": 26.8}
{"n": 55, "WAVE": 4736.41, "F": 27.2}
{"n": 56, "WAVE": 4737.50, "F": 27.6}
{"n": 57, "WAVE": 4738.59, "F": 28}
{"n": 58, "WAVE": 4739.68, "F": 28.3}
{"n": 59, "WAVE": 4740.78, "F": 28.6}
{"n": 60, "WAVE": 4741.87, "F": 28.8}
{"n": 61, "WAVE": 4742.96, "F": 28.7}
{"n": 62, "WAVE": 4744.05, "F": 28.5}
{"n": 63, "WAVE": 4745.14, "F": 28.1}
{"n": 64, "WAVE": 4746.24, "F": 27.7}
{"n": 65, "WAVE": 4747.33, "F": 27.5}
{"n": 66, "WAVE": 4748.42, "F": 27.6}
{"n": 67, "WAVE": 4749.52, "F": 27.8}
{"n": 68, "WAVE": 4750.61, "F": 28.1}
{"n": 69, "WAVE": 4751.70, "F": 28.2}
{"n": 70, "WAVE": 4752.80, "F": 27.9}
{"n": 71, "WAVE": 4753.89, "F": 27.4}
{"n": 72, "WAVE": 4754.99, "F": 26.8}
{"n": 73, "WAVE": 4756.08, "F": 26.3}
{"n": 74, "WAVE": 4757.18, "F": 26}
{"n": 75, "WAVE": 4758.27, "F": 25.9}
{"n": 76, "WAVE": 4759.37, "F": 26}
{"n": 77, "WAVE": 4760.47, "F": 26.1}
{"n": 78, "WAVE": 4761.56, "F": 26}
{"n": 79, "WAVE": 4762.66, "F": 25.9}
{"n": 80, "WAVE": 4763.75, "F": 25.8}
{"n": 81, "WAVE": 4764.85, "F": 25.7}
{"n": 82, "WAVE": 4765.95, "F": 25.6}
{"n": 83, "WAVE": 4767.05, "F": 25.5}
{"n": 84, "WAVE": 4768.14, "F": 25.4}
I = 0.07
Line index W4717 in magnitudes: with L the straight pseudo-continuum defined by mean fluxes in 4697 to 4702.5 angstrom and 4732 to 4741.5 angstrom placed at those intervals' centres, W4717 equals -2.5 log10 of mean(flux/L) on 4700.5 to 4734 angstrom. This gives 0.058 mag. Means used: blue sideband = 27.7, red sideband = 27.2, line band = 26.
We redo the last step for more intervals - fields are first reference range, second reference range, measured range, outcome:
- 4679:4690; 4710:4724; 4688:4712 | -0.04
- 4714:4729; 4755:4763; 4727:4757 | -0.04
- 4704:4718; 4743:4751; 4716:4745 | 0.01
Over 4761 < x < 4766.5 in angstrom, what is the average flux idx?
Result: 25.8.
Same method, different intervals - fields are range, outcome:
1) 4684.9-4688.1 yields 25.2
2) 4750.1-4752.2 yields 28.2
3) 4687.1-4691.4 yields 26.1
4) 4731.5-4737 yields 26.4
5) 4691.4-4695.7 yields 27.7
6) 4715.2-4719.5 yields 26.2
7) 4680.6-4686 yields 25.2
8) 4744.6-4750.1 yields 27.7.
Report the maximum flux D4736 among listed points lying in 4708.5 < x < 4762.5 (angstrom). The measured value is 28.8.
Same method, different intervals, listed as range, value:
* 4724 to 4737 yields 27.2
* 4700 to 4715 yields 27.9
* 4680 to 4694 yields 27.8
